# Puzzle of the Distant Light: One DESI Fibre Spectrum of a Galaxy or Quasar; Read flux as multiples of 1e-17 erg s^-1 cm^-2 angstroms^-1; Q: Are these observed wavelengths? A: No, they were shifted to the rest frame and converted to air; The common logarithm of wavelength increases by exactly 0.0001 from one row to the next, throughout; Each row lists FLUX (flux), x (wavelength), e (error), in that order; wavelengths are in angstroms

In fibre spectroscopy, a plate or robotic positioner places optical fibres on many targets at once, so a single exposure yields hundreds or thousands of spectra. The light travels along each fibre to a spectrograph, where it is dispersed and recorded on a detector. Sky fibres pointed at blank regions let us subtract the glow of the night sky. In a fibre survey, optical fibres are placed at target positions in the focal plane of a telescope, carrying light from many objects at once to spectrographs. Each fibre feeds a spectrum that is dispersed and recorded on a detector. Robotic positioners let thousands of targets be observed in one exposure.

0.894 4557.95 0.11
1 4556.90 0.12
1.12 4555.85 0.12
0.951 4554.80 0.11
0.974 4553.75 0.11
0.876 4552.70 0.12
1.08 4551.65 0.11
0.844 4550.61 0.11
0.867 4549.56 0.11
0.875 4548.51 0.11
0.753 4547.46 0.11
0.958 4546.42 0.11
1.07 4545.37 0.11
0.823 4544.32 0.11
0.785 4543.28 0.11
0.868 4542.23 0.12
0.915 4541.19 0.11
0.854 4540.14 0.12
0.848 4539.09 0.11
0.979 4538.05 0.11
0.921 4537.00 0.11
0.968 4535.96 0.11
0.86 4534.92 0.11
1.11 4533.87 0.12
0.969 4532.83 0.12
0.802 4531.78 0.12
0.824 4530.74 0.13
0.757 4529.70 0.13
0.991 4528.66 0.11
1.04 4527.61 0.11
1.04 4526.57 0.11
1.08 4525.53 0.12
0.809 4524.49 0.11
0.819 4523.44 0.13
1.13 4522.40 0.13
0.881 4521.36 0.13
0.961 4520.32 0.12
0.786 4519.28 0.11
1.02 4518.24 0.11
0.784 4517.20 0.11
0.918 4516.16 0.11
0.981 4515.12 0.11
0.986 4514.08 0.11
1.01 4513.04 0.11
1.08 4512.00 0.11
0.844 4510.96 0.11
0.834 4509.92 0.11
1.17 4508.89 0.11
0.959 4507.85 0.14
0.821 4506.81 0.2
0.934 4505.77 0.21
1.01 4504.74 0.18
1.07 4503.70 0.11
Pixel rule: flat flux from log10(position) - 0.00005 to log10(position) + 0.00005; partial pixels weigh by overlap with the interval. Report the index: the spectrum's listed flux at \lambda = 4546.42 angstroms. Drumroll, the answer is 0.958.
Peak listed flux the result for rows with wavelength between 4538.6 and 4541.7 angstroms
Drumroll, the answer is 0.915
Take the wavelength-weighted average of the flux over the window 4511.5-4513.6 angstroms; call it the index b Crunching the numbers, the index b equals 1.04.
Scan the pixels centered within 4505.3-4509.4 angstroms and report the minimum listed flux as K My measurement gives 0.821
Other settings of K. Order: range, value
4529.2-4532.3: 0.757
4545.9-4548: 0.753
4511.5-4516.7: 0.918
